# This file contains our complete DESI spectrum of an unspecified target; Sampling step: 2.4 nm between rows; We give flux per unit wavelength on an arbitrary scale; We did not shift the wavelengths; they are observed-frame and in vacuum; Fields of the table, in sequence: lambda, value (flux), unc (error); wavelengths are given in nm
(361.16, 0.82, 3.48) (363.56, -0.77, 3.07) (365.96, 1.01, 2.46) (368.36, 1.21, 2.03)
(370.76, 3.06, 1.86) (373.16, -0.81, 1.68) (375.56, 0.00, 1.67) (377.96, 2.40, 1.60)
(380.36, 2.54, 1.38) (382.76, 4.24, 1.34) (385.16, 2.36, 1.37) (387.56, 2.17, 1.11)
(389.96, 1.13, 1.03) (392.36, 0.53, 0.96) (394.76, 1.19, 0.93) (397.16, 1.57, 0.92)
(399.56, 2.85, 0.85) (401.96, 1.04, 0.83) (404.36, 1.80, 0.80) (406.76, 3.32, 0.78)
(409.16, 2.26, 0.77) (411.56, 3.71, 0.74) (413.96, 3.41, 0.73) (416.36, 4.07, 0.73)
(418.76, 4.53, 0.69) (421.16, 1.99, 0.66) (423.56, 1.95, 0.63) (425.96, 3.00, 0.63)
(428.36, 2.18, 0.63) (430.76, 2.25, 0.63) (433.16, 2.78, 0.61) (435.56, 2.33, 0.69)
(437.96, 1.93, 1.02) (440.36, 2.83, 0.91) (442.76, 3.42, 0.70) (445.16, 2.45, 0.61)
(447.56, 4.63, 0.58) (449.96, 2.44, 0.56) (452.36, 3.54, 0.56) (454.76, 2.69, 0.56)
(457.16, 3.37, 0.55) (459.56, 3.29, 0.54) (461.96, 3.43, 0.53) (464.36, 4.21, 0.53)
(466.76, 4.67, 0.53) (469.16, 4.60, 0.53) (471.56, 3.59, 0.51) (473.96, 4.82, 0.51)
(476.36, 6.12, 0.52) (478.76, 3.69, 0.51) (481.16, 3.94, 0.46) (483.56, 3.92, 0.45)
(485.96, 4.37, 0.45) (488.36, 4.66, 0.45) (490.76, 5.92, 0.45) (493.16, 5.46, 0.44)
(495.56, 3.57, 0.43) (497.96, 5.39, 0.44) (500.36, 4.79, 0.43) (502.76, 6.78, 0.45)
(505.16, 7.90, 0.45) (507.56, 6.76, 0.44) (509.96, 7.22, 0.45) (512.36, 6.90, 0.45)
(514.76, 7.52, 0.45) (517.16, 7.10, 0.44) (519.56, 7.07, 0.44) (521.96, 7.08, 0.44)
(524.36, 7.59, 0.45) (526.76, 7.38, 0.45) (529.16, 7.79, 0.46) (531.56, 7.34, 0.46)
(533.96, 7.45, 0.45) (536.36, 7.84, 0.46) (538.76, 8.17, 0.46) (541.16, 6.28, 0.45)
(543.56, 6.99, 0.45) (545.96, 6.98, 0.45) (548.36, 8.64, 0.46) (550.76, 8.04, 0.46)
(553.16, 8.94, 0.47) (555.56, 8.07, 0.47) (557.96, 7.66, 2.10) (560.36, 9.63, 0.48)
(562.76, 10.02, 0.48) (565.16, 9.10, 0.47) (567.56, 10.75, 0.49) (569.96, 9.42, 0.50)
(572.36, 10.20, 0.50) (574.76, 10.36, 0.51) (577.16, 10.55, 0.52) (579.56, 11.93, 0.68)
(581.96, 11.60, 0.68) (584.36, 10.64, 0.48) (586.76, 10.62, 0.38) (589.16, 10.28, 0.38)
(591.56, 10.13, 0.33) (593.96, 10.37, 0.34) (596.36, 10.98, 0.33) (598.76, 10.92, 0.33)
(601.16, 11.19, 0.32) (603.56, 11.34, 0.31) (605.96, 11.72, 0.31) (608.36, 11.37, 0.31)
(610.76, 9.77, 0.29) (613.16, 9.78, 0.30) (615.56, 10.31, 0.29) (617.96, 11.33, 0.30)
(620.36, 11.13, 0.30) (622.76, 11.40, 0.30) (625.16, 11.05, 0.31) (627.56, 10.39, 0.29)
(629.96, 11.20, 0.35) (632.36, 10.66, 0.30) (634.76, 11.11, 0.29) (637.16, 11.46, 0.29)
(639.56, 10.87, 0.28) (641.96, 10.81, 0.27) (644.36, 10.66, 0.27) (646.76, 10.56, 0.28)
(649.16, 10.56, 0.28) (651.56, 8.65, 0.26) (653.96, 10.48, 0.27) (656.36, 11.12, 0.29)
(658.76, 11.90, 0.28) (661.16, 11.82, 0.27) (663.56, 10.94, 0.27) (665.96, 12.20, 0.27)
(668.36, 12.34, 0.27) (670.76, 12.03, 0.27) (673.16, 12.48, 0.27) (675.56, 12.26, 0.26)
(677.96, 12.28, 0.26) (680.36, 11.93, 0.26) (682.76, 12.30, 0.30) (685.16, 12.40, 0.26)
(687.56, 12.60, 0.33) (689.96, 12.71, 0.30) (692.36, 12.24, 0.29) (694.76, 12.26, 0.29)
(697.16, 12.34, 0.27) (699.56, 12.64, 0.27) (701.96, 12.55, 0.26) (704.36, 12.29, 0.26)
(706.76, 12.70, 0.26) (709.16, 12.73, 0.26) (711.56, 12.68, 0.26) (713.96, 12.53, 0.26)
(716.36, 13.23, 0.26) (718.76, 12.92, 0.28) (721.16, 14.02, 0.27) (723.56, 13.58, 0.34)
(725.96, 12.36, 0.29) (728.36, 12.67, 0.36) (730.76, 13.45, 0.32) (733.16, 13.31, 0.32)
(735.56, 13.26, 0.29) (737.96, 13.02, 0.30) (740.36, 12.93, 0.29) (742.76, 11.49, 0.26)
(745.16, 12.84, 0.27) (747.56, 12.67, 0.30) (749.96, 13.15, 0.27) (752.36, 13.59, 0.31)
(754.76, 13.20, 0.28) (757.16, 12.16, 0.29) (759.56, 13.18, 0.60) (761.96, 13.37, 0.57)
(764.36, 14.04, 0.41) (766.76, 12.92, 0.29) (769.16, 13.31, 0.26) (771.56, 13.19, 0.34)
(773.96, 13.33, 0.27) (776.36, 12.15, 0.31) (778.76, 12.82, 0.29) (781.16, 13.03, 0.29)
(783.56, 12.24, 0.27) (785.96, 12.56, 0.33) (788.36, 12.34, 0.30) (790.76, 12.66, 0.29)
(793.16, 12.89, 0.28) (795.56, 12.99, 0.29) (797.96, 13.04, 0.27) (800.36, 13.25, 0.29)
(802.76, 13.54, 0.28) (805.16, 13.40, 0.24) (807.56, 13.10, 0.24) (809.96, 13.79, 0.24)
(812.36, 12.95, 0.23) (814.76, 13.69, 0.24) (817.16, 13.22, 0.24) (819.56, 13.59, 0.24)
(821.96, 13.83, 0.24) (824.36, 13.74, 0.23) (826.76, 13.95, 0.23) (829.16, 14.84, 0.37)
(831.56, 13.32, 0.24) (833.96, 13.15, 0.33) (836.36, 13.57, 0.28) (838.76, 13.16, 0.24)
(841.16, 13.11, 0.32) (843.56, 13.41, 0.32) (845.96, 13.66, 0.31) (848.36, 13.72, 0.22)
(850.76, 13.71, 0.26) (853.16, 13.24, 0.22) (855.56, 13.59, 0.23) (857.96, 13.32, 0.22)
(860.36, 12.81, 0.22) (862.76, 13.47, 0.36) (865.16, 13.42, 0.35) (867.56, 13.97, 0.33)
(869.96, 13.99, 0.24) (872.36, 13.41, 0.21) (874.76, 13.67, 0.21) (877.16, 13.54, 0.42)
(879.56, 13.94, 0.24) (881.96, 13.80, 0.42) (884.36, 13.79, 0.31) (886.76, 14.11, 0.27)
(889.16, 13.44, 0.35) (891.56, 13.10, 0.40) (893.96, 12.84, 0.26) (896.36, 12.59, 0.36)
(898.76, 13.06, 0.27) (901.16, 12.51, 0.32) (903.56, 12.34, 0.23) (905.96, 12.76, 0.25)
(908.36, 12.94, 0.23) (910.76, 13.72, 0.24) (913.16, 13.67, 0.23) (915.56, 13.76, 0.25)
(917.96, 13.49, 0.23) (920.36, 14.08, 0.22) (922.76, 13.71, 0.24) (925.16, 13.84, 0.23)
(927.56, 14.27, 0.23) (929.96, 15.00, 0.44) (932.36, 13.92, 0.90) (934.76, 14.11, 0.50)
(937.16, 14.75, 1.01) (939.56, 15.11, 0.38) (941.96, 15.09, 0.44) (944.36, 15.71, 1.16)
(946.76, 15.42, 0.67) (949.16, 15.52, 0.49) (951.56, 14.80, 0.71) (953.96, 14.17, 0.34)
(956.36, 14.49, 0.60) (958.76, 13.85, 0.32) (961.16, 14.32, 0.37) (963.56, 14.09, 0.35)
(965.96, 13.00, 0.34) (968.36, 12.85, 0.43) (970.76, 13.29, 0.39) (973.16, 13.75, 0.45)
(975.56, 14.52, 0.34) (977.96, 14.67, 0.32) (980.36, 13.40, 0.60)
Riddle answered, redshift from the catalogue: 0.258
